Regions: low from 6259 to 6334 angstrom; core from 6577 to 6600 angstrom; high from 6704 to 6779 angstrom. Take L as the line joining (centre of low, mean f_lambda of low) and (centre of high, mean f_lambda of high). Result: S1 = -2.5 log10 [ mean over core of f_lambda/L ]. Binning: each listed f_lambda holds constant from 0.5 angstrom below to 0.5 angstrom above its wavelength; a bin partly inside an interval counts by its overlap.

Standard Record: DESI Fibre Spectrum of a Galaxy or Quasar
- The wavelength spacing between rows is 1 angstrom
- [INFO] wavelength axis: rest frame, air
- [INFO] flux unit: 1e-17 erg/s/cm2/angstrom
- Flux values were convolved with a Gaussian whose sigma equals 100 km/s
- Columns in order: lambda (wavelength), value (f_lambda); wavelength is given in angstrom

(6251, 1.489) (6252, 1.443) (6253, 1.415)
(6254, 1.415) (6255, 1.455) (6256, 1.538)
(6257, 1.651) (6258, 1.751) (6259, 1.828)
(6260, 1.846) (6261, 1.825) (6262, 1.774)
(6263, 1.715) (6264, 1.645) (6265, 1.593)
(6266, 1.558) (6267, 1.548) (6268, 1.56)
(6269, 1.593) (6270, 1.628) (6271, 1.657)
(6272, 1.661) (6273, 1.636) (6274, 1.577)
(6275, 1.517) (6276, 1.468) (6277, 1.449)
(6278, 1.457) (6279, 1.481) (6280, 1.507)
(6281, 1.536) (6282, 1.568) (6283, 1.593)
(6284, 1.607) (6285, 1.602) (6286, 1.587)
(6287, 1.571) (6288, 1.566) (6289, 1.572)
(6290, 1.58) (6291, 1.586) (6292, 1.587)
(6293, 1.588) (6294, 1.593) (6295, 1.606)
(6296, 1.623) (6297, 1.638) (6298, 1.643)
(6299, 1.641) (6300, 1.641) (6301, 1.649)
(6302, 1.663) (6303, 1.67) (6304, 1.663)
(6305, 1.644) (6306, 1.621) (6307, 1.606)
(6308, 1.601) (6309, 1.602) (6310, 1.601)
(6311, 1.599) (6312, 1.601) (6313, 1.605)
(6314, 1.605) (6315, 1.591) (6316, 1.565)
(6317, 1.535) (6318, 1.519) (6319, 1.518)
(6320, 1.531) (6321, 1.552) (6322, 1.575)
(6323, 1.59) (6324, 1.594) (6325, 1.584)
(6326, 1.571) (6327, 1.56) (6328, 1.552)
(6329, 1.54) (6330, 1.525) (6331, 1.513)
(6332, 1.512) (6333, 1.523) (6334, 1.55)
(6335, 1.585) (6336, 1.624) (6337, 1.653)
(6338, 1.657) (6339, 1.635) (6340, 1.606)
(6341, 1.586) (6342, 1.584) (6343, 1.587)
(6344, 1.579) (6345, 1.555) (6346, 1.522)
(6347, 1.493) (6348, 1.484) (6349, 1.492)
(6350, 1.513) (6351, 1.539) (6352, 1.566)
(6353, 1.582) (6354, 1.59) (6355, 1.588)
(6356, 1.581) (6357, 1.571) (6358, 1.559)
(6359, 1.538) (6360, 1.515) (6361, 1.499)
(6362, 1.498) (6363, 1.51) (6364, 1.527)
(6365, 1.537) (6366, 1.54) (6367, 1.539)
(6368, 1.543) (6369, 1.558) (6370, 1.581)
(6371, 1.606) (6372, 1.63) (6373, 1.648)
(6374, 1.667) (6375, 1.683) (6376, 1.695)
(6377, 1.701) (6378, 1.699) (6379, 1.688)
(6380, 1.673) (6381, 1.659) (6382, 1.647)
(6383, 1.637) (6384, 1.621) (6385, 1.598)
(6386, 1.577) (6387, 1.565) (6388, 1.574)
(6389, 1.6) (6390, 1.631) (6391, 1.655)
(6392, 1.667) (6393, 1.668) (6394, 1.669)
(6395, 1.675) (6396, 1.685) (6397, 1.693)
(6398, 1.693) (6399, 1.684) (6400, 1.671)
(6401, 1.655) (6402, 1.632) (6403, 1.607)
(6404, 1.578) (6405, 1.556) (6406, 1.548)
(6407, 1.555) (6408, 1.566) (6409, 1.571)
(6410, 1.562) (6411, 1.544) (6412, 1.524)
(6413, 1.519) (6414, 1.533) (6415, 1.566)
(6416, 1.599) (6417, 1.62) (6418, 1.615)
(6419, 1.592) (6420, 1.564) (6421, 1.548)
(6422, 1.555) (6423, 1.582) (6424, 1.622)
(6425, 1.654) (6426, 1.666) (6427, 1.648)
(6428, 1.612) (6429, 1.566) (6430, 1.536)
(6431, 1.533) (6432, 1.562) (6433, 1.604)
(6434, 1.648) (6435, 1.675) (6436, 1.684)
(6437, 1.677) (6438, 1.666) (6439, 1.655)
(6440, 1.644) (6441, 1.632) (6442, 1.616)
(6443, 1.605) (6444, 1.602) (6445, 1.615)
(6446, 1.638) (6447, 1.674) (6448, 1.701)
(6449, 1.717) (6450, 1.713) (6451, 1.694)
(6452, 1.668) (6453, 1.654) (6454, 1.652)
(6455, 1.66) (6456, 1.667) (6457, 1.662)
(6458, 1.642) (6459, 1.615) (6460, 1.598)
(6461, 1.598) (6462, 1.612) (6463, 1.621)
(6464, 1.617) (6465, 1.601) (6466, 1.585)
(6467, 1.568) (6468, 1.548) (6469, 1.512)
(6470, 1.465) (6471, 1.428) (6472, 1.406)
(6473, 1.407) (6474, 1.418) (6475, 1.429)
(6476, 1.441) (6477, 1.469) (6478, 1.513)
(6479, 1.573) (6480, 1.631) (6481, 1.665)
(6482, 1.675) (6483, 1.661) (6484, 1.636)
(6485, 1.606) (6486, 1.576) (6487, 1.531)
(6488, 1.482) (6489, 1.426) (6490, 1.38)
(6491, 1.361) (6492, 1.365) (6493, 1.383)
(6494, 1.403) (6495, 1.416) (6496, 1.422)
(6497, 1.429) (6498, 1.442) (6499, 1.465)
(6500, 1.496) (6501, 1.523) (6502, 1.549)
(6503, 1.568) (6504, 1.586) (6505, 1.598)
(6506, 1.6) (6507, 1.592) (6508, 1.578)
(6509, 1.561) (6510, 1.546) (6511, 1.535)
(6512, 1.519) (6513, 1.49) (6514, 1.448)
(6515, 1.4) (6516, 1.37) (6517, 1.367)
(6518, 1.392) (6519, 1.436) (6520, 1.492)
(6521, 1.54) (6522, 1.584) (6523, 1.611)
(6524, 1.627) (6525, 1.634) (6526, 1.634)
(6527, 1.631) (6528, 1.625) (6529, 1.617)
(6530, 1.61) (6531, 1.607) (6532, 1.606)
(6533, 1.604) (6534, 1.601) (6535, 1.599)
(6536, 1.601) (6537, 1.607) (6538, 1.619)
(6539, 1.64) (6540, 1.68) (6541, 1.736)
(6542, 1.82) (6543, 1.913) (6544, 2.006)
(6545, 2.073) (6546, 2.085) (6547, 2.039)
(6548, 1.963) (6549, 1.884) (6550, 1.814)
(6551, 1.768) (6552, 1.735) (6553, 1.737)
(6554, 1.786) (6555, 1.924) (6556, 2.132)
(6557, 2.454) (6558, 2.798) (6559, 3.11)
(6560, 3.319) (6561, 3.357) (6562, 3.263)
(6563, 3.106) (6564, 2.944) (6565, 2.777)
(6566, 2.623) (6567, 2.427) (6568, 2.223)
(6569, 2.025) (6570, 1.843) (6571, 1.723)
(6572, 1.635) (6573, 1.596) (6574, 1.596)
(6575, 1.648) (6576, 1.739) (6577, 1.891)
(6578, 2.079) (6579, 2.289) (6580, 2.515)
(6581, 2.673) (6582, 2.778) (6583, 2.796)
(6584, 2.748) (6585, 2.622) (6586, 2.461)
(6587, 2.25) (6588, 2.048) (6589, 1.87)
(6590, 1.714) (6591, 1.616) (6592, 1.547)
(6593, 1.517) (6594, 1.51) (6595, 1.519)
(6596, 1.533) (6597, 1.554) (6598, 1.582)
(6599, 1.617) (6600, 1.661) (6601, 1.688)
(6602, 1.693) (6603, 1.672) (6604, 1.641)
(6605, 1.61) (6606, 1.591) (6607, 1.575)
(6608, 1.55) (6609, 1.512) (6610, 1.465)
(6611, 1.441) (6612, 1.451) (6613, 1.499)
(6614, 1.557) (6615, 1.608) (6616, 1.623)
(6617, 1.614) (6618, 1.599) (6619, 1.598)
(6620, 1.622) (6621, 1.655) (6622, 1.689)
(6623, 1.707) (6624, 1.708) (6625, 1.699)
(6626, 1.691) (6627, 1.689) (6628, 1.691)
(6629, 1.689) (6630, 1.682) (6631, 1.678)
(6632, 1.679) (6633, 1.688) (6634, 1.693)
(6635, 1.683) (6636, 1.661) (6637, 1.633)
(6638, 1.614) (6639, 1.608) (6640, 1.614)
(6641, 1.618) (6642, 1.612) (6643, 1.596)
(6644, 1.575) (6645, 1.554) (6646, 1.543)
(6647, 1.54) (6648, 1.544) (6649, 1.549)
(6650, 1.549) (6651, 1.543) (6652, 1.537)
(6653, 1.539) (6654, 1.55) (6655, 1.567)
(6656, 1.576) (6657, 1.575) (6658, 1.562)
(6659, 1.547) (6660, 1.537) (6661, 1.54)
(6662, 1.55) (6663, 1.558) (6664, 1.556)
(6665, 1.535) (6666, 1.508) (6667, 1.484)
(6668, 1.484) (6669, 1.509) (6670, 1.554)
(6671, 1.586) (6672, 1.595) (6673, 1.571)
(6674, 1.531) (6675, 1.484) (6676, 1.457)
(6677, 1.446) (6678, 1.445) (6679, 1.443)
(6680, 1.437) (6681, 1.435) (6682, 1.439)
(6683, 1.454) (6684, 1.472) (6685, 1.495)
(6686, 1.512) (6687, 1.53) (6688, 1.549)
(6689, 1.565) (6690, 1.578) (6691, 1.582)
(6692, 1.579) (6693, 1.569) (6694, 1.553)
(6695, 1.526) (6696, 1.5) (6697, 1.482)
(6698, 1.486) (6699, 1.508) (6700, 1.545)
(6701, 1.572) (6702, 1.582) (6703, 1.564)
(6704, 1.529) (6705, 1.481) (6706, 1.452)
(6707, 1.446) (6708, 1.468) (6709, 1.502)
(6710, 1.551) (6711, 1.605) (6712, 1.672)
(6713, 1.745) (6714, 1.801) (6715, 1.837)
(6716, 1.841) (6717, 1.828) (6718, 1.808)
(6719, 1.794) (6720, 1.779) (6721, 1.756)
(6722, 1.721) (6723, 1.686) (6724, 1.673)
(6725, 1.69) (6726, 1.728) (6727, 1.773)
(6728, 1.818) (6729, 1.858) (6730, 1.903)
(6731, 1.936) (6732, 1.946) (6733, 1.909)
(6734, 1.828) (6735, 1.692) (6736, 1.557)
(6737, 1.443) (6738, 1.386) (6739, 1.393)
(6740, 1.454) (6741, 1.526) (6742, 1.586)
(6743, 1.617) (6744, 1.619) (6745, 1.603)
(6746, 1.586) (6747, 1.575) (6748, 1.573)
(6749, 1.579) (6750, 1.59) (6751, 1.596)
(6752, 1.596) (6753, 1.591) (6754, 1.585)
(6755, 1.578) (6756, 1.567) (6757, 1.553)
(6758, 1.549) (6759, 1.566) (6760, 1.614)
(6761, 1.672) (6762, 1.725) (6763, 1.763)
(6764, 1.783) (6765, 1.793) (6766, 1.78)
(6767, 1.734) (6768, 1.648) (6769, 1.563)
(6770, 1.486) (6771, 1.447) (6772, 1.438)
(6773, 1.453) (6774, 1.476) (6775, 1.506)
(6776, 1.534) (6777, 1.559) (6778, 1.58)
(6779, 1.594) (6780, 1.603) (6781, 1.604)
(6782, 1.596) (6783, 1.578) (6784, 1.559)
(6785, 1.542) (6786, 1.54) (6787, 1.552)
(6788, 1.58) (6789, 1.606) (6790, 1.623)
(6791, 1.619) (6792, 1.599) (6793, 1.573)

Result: -0.241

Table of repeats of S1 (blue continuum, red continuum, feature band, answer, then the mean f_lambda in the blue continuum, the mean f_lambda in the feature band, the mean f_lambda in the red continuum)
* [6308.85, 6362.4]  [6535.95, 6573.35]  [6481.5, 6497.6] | 0.31 mag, 1.56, 1.48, 2.16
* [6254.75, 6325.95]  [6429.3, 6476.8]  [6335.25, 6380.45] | 0.01 mag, 1.6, 1.58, 1.6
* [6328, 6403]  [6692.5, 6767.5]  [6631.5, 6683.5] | 0.05 mag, 1.6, 1.55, 1.64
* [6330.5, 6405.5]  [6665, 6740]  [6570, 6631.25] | -0.12 mag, 1.6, 1.78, 1.6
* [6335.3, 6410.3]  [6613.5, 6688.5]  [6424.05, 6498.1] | 0.01 mag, 1.6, 1.57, 1.57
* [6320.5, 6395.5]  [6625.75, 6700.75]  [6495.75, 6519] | 0.05 mag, 1.59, 1.5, 1.56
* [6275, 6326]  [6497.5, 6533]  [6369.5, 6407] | -0.05 mag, 1.58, 1.64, 1.54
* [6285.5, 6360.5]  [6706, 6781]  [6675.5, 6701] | 0.09 mag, 1.58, 1.5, 1.64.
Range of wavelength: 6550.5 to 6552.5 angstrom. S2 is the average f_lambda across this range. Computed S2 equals 1.75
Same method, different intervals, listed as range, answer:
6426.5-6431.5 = 1.58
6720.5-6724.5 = 1.71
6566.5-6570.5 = 2.13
